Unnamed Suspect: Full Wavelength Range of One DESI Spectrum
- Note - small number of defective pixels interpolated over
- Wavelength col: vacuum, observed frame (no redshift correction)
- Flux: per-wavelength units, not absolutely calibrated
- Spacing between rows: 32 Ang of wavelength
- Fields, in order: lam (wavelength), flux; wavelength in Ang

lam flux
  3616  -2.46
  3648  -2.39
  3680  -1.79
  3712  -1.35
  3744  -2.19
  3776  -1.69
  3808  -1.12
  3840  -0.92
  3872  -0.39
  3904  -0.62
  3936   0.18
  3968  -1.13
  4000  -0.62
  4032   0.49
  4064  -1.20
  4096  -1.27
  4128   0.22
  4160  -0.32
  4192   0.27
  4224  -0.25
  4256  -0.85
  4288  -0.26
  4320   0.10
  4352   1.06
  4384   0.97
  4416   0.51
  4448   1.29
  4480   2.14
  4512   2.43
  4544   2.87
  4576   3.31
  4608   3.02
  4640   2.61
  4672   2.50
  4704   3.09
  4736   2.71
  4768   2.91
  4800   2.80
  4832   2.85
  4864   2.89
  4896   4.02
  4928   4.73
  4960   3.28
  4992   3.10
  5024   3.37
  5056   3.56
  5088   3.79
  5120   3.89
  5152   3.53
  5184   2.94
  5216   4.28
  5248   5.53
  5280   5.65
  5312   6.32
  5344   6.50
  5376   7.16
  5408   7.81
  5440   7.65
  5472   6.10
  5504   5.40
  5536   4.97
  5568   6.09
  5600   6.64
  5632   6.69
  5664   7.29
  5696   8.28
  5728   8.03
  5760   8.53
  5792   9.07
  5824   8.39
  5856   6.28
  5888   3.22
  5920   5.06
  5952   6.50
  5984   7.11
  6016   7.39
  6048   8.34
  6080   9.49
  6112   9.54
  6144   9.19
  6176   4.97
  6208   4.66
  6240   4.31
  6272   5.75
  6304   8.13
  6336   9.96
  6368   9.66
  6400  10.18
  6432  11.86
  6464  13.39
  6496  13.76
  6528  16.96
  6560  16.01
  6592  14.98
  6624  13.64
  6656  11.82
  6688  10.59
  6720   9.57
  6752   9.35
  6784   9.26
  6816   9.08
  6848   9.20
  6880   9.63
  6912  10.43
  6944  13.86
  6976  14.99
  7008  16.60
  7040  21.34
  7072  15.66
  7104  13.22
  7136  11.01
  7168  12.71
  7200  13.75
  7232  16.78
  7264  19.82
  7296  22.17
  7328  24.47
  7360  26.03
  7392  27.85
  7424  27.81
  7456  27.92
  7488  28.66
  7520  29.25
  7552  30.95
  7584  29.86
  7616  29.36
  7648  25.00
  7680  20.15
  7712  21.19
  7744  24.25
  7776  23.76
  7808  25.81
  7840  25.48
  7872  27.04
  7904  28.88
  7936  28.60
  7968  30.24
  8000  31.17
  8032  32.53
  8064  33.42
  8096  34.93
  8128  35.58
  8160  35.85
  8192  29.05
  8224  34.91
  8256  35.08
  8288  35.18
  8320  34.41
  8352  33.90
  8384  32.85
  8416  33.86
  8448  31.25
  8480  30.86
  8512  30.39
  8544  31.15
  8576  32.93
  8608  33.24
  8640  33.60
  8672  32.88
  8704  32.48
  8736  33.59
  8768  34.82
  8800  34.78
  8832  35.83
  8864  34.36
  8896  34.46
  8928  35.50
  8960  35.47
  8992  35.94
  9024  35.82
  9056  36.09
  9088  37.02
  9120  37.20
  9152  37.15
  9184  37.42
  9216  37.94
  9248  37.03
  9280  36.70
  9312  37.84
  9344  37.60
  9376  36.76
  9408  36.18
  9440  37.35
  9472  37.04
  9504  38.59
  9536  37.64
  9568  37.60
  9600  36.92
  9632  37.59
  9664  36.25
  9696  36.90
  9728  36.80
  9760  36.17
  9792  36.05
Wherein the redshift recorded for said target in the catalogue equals 0.00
